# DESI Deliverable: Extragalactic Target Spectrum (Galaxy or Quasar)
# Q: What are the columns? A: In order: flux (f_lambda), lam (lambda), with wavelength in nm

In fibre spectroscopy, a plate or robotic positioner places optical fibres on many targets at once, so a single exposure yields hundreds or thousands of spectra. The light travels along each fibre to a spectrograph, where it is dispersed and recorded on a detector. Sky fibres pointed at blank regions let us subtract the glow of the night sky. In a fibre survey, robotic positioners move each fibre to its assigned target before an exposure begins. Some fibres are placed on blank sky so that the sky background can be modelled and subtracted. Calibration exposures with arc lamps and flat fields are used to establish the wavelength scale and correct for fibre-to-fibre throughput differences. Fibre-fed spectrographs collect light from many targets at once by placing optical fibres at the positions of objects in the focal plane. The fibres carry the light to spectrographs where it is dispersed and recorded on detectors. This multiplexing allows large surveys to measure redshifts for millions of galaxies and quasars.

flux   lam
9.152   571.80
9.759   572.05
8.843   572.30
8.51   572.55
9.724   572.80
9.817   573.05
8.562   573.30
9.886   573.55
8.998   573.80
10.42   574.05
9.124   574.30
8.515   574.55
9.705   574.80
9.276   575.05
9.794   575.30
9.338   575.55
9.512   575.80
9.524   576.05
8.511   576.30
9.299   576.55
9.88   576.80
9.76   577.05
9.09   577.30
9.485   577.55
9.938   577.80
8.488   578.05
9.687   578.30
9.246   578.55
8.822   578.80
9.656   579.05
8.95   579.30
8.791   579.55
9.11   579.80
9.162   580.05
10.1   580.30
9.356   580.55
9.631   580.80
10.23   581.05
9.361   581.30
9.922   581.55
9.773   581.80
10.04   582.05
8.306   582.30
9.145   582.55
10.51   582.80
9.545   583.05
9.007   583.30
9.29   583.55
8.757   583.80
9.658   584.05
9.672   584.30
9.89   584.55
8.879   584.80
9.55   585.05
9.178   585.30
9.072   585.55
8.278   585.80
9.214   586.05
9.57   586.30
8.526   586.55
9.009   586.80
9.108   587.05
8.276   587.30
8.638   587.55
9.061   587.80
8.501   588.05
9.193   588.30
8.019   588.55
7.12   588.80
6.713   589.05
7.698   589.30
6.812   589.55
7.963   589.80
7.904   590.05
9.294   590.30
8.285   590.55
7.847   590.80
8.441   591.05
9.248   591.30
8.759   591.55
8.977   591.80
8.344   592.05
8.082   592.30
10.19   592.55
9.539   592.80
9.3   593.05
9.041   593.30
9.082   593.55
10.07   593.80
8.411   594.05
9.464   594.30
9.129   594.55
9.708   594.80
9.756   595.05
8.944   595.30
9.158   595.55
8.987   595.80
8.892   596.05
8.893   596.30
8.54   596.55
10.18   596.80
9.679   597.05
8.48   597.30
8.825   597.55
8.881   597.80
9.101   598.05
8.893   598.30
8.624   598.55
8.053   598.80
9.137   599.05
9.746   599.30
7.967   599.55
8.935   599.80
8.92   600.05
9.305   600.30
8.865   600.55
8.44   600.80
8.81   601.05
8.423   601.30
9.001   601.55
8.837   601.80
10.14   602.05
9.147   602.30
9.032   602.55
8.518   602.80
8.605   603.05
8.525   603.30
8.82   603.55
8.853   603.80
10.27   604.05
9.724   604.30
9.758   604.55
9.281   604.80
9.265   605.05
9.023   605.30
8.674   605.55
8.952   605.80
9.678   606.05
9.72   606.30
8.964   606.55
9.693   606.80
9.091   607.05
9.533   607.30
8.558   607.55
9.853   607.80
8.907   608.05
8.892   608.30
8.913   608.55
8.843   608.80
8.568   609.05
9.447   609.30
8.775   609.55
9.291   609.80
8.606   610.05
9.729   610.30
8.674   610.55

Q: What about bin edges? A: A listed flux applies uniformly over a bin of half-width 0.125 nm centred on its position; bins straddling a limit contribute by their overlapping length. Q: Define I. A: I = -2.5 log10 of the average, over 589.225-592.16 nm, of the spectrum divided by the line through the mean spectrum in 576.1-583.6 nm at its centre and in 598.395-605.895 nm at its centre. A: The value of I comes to 0.11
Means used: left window 9.41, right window 8.99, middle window 8.31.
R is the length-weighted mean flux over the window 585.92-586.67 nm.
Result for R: 9.1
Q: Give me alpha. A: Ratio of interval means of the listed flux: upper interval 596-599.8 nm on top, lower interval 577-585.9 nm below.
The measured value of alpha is 0.95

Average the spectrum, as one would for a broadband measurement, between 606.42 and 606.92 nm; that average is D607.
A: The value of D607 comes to 9.33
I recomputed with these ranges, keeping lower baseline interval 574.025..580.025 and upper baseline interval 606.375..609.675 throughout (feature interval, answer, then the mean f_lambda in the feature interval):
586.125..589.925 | 0.12 mag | 8.29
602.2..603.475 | 0.04 mag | 8.76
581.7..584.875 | -0.02 mag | 9.43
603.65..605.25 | -0.04 mag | 9.49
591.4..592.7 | 0.04 mag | 8.89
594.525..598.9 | 0.02 mag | 9.04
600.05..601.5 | 0.04 mag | 8.79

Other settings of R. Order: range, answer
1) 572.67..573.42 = 9.37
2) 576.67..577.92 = 9.63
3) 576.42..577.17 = 9.64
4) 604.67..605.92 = 9.04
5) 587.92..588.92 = 8.22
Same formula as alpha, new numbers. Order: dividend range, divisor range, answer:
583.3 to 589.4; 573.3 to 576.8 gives 0.94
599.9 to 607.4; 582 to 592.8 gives 1.04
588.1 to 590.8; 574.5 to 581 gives 0.85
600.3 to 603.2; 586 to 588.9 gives 1.03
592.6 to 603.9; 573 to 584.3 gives 0.96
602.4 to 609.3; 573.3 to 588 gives 0.98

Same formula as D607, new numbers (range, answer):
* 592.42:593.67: 9.43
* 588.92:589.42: 7.2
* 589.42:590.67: 8.05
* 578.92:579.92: 9.13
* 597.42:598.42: 8.92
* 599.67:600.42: 9.04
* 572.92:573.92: 9.32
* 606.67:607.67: 9.22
